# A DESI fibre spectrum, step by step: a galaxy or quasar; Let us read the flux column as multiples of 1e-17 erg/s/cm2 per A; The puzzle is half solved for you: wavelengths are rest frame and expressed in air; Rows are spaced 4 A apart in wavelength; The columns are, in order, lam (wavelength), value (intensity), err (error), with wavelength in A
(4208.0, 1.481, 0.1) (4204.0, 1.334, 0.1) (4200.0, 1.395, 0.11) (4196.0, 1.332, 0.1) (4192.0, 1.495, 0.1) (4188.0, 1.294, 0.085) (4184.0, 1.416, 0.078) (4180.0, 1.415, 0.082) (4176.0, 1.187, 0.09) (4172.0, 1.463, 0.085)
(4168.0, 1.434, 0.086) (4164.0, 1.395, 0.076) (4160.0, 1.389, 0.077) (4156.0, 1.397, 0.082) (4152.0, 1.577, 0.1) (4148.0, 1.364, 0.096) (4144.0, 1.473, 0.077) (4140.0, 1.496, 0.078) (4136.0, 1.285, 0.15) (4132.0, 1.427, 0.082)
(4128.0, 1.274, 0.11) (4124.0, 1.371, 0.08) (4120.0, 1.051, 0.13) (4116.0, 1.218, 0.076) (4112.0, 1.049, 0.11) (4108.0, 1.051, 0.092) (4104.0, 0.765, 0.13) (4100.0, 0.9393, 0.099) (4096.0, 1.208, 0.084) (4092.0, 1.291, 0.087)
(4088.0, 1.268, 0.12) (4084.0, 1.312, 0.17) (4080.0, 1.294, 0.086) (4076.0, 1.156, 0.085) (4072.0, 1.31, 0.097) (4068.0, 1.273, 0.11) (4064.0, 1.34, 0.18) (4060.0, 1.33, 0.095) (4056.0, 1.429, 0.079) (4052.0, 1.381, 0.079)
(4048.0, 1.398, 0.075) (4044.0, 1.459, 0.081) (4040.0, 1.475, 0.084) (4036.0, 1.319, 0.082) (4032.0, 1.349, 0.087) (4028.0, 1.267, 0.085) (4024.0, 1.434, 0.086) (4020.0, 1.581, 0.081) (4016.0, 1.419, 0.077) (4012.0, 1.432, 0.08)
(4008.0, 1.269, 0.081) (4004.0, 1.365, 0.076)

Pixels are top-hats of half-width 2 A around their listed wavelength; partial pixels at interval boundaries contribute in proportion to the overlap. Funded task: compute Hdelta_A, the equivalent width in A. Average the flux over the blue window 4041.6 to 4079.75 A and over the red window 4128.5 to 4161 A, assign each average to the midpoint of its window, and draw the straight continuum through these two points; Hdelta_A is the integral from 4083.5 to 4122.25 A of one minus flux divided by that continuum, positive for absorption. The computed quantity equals 7.6 A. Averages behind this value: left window 1.34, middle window 1.11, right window 1.42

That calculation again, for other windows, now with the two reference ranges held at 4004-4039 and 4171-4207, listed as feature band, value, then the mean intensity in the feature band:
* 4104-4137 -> 4.56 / 1.19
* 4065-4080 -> 1.32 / 1.26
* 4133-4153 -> -0.83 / 1.43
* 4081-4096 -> 1.09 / 1.28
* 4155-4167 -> -0.21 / 1.4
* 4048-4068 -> 0.27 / 1.36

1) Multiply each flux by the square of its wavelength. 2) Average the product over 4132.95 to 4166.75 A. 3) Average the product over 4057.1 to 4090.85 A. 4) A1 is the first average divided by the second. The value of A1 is 1.1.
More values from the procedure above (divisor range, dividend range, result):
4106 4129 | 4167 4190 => 1.21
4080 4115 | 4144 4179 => 1.29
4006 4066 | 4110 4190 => 1.02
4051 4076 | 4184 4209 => 1.11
